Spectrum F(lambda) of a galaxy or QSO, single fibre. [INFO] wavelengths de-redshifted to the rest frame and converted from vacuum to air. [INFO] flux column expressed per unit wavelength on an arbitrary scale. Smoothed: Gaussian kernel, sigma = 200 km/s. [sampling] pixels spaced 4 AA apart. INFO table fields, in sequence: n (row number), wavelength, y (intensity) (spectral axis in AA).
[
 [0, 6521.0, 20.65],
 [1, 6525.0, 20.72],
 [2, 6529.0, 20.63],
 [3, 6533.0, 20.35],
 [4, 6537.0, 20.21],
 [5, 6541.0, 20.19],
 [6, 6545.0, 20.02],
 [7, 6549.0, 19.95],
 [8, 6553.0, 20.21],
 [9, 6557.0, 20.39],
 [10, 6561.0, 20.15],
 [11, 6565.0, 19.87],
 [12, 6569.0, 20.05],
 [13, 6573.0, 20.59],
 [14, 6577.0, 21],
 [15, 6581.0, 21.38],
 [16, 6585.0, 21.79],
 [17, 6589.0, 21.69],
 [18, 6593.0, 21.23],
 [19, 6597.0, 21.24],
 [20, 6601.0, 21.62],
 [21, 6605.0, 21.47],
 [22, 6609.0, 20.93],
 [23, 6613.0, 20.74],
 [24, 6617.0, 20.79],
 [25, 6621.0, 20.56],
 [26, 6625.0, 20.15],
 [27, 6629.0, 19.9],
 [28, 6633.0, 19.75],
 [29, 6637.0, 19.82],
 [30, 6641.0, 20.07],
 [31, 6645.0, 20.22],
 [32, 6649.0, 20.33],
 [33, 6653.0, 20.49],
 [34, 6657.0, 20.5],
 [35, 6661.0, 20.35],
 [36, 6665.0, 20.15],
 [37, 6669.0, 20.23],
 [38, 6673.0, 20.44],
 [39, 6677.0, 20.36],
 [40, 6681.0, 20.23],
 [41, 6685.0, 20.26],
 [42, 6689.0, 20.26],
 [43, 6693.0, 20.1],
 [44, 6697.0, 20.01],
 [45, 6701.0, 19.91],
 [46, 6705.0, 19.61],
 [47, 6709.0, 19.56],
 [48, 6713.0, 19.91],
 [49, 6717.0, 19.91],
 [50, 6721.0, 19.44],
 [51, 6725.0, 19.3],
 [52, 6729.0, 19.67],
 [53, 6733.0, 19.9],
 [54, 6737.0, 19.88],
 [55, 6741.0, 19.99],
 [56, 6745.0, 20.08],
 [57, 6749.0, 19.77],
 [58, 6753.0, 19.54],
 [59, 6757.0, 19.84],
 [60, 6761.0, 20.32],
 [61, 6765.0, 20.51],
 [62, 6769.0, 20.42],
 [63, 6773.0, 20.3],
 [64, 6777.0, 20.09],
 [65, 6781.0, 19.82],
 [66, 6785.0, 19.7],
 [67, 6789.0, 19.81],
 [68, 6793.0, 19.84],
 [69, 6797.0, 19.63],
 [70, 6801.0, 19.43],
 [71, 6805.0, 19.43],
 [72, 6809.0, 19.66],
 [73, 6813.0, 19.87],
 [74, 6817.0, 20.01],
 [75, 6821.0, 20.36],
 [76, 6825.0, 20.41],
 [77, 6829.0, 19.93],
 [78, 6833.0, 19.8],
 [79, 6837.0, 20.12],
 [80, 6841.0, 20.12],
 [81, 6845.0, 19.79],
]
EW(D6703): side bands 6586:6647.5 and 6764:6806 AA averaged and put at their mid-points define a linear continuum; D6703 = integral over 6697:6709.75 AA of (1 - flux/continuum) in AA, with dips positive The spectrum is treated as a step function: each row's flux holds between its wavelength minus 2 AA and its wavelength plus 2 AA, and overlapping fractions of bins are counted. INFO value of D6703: 0.3 AA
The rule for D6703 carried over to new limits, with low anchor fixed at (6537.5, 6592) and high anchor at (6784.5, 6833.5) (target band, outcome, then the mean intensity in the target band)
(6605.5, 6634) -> -0.1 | 20.5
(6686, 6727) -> 0.7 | 19.8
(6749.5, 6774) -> -0.2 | 20.1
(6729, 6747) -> 0.1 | 19.9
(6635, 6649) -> 0.2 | 20.1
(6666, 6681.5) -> -0.1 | 20.3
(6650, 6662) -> -0.1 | 20.4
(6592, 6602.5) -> -0.5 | 21.4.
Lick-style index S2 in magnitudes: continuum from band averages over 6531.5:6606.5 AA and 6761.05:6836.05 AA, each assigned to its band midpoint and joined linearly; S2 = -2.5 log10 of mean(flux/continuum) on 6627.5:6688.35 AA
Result 0.01 mag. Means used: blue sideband 20.7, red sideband 20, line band 20.2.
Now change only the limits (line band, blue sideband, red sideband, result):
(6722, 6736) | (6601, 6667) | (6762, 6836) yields 0.03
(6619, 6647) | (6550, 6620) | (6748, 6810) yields 0.03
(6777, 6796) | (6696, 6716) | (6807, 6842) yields 0.01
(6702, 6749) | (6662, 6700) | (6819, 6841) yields 0.02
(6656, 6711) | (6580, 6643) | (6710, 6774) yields 0.01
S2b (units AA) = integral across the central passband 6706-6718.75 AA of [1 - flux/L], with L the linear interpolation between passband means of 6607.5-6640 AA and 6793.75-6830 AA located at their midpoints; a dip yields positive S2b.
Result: 0.2 AA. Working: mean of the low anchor 20.3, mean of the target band 19.8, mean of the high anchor 19.9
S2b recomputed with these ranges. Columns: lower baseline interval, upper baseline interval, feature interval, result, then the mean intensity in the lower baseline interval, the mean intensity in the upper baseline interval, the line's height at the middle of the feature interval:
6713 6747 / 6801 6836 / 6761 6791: -0.4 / 19.8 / 19.9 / 19.8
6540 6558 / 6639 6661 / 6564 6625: -2.3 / 20.1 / 20.3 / 20.2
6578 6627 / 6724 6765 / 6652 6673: 0.3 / 21.1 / 19.9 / 20.6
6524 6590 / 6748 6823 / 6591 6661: -0.8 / 20.5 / 19.9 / 20.3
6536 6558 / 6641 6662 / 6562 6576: 0.0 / 20.1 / 20.3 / 20.2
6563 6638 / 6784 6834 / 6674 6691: 0.1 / 20.8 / 19.8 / 20.4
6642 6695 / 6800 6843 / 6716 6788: 0.7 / 20.3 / 19.9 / 20.1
